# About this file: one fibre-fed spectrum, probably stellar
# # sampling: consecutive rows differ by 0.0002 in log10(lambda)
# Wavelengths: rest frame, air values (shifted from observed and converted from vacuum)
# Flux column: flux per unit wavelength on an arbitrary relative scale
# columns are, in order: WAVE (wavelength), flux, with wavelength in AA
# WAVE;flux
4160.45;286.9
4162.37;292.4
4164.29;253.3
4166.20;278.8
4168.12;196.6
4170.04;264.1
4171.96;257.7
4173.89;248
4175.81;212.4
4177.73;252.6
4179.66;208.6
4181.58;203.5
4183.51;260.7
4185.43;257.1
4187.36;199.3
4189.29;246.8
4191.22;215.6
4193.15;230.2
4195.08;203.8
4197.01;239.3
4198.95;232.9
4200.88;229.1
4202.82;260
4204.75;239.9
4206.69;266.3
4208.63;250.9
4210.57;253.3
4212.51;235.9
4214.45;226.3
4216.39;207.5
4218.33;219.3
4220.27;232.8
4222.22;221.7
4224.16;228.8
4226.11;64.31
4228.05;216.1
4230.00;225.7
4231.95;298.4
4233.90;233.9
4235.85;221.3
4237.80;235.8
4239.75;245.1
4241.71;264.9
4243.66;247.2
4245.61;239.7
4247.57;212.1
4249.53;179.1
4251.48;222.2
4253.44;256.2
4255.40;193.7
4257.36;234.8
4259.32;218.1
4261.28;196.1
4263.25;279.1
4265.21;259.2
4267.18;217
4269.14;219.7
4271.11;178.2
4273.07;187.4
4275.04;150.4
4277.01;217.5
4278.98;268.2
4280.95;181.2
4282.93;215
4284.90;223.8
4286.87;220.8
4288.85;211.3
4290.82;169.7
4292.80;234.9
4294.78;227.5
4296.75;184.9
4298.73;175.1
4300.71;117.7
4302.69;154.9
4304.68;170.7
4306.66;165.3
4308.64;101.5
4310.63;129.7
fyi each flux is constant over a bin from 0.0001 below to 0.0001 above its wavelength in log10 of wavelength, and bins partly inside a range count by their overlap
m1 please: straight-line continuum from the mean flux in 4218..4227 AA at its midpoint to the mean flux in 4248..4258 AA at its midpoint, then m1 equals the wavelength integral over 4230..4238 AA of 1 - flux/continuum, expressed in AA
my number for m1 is -1.8 AA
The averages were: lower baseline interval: 193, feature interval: 246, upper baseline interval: 216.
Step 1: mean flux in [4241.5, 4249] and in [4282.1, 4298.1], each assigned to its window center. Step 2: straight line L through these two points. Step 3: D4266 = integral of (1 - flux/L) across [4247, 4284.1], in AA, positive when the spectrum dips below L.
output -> 1.4 AA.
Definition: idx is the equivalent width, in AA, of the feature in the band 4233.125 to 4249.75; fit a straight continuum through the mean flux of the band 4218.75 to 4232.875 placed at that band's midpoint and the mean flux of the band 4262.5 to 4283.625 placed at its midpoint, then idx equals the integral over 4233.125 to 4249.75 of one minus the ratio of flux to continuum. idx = -1.6 AA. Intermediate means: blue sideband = 213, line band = 233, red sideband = 215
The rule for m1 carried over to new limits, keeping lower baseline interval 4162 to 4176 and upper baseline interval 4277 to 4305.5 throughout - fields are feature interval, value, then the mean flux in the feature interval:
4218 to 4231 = 1.5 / 201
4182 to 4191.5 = 0.3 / 235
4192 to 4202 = 0.5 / 227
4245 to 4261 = -0.3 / 218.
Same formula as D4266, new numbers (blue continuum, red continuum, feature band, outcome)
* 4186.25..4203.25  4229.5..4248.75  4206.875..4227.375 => 1.62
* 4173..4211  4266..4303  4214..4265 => -1.94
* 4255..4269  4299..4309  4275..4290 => -2.05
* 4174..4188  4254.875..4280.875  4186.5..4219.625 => -0.97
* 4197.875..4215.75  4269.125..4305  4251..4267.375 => -1.56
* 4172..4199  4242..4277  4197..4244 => -1.48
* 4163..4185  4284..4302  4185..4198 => 0.44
